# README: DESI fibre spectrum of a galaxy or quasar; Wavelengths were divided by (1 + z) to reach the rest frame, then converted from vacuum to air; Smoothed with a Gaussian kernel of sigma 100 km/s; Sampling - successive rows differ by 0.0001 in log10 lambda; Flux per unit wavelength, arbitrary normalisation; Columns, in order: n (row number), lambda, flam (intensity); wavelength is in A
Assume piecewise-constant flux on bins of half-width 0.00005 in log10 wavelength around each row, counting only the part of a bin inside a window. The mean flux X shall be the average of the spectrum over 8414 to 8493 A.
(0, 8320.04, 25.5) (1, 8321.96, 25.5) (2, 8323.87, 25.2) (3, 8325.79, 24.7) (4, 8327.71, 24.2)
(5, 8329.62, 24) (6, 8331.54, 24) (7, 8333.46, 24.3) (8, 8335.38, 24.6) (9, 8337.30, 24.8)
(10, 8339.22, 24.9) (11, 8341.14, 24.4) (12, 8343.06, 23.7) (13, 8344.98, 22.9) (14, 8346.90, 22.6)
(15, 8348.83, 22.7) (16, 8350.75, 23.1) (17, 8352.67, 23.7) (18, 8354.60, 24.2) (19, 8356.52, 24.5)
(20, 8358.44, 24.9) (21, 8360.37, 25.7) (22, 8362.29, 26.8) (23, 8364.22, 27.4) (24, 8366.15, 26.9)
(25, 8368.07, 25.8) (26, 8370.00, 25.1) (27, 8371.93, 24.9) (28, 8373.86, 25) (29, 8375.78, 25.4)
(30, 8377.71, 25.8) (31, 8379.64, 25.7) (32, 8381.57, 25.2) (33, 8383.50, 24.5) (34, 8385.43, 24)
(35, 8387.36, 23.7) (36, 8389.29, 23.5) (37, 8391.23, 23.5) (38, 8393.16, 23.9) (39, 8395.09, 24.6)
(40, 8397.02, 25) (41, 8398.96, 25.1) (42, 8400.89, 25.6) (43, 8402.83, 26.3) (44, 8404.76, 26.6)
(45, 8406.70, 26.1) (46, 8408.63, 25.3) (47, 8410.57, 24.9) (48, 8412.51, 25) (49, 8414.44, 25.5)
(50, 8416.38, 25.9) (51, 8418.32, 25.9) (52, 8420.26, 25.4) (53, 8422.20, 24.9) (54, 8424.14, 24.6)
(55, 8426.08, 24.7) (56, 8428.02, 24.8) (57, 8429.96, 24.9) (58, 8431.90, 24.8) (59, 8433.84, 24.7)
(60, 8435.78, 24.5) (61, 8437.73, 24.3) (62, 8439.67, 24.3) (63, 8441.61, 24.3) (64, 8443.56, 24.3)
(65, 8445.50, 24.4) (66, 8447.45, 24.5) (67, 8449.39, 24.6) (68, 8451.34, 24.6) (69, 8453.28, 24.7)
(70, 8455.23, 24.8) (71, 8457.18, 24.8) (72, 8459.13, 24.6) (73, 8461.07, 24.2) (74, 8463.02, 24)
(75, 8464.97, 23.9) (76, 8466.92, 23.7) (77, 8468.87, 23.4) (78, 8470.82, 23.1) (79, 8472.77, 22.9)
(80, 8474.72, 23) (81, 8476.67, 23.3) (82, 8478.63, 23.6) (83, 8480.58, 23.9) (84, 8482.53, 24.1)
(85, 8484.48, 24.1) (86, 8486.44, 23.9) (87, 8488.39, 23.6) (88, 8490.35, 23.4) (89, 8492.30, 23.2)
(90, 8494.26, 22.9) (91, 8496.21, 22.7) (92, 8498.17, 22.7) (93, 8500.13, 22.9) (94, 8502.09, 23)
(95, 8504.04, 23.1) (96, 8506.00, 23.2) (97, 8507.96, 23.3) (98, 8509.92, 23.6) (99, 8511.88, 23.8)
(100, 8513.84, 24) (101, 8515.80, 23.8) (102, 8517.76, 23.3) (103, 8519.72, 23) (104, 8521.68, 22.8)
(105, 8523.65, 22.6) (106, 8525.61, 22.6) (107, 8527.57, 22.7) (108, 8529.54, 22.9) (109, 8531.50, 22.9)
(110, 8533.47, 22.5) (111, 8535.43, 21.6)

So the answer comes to 24.3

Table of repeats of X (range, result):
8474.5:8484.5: 23.7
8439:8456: 24.5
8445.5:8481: 24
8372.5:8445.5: 24.9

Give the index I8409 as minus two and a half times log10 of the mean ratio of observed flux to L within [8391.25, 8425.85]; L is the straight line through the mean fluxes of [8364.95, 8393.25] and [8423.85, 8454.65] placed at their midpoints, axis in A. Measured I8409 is -0.02 mag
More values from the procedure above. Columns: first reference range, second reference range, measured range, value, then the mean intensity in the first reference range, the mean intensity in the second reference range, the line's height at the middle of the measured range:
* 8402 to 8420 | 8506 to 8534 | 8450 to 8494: 0.02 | 25.7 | 23.1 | 24.3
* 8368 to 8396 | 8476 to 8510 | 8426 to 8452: -0.02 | 24.7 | 23.4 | 24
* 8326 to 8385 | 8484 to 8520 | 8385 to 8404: -0.01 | 24.7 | 23.3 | 24.4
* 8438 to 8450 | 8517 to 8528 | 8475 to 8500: 0.01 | 24.4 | 22.8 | 23.5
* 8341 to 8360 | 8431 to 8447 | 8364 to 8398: -0.04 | 23.7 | 24.4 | 24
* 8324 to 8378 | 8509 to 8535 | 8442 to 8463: -0.04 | 24.7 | 23.1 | 23.7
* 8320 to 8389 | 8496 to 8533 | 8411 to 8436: -0.05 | 24.7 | 23.1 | 24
